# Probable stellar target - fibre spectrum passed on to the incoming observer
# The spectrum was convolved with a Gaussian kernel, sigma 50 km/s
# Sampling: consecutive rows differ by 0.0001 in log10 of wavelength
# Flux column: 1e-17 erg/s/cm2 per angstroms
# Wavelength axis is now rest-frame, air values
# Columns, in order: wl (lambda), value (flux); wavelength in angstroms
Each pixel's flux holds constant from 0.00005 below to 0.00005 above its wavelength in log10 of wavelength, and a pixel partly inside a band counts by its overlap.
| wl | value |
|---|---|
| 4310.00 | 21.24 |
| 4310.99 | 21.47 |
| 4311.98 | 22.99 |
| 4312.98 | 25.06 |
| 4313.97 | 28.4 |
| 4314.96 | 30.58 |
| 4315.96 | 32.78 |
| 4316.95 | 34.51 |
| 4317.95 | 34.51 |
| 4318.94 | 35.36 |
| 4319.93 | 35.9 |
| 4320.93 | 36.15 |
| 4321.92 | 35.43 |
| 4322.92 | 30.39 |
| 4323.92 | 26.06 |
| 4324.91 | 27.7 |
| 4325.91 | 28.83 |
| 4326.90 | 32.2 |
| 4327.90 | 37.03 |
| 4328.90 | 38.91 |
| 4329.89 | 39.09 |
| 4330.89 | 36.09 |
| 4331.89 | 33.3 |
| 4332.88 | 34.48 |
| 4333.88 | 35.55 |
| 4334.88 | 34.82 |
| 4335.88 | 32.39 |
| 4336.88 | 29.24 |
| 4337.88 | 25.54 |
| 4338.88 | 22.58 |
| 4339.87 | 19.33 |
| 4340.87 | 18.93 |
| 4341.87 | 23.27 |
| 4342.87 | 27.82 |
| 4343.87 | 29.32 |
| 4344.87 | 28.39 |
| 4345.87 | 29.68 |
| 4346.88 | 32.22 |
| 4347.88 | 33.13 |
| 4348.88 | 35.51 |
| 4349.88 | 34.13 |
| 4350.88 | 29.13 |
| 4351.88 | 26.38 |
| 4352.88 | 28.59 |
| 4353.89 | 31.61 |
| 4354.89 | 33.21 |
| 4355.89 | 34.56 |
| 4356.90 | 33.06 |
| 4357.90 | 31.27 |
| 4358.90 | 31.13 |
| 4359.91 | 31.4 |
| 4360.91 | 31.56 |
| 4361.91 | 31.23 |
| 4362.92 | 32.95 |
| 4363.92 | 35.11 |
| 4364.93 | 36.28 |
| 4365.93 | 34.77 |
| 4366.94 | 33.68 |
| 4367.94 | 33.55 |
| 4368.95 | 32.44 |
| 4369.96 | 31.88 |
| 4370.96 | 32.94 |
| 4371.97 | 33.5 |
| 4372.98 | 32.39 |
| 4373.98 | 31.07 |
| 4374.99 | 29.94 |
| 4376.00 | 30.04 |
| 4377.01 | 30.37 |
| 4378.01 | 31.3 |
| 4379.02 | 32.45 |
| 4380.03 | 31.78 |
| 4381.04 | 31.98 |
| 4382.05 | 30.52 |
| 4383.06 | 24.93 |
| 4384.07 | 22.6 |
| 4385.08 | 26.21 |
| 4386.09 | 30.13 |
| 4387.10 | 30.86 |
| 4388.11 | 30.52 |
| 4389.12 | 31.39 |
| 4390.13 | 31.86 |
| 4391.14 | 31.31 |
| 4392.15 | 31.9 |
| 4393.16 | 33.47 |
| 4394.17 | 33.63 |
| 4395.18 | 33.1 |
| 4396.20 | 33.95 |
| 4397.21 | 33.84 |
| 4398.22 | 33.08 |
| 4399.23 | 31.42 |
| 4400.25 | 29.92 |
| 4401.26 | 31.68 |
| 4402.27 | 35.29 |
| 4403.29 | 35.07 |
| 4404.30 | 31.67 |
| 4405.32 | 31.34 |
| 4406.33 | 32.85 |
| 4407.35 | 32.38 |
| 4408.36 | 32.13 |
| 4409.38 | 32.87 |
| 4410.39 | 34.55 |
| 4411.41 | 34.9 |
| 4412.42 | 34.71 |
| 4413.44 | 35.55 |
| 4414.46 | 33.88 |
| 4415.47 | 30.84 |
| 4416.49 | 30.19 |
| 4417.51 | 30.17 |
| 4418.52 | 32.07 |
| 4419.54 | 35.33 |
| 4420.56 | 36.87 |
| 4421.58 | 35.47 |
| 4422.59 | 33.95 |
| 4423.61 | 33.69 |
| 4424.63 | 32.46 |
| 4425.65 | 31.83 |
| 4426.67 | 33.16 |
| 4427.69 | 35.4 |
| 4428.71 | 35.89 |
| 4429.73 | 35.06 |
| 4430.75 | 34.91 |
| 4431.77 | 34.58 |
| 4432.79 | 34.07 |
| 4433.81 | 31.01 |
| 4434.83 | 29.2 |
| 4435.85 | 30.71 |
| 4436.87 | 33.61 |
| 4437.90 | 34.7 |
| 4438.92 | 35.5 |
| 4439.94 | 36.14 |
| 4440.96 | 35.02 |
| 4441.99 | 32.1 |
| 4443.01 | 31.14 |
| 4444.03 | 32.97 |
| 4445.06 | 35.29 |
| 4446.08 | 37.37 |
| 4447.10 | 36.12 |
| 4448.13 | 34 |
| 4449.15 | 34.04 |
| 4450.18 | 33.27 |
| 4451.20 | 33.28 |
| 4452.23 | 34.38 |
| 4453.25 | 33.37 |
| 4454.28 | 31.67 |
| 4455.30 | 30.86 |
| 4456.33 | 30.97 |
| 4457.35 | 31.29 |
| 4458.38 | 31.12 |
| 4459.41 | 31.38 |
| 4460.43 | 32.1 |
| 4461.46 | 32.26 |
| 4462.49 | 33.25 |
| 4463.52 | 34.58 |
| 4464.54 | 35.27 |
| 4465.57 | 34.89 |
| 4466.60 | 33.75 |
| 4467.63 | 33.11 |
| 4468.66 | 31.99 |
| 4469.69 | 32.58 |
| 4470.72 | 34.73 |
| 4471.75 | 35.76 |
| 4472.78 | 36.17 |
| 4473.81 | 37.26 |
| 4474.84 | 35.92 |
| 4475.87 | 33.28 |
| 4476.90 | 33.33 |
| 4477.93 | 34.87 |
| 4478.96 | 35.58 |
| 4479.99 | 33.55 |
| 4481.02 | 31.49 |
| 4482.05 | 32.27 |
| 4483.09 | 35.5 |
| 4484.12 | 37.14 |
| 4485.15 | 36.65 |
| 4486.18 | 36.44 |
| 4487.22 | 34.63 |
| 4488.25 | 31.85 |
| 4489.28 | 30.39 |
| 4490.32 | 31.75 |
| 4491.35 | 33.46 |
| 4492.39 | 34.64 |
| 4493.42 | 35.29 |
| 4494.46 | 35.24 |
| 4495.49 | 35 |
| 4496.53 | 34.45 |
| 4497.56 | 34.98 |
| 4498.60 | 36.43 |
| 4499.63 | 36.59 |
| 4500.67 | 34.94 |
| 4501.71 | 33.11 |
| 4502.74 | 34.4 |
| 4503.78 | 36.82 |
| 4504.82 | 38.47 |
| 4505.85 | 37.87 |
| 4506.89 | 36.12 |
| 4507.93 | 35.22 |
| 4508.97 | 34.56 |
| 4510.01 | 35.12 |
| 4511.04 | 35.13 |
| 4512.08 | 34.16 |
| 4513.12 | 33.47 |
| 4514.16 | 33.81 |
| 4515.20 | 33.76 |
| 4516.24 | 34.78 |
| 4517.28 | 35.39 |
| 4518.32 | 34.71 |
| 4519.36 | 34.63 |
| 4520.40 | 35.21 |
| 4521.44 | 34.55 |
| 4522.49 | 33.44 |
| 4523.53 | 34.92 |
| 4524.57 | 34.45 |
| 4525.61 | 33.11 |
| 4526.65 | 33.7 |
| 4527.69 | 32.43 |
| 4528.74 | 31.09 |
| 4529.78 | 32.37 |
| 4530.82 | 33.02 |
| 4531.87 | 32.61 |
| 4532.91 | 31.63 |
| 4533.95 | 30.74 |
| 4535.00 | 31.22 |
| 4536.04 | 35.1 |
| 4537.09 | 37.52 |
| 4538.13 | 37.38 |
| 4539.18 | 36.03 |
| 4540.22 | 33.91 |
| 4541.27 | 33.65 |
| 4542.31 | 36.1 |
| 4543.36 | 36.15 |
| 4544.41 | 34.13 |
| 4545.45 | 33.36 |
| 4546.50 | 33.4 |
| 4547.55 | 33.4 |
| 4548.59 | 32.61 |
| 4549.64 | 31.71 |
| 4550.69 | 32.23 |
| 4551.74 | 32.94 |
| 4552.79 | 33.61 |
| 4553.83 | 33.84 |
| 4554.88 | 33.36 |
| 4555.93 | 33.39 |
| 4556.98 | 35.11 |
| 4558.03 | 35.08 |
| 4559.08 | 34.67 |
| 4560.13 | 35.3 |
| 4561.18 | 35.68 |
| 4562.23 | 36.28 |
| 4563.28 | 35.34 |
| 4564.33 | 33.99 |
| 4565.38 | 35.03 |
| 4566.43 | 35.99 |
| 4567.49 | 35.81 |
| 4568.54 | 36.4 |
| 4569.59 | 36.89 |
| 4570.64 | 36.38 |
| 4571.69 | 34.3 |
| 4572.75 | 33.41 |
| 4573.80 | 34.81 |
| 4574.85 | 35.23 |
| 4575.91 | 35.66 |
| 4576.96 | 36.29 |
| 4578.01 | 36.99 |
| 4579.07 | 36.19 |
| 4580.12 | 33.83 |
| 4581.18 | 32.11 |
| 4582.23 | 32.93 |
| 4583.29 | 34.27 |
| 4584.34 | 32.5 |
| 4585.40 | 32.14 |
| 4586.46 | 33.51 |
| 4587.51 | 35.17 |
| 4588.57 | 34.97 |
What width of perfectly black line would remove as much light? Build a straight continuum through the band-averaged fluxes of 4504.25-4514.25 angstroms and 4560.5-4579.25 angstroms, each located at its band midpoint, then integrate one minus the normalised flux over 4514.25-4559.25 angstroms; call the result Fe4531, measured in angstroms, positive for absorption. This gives 2.1 angstroms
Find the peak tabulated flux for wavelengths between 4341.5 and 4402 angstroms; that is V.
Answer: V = 36.28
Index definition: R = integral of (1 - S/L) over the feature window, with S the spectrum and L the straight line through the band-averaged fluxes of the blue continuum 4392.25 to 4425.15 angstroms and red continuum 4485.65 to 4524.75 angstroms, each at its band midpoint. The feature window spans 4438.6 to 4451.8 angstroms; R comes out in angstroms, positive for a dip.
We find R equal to -0.2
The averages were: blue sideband 33.2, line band 34.3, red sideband 34.7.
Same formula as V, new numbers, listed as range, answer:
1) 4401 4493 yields 37.37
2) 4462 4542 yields 38.47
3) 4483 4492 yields 37.14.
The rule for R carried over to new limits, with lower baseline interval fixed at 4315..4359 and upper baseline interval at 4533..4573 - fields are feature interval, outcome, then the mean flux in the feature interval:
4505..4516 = -0.4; 35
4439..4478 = -0.7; 33.7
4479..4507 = -1.0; 34.8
